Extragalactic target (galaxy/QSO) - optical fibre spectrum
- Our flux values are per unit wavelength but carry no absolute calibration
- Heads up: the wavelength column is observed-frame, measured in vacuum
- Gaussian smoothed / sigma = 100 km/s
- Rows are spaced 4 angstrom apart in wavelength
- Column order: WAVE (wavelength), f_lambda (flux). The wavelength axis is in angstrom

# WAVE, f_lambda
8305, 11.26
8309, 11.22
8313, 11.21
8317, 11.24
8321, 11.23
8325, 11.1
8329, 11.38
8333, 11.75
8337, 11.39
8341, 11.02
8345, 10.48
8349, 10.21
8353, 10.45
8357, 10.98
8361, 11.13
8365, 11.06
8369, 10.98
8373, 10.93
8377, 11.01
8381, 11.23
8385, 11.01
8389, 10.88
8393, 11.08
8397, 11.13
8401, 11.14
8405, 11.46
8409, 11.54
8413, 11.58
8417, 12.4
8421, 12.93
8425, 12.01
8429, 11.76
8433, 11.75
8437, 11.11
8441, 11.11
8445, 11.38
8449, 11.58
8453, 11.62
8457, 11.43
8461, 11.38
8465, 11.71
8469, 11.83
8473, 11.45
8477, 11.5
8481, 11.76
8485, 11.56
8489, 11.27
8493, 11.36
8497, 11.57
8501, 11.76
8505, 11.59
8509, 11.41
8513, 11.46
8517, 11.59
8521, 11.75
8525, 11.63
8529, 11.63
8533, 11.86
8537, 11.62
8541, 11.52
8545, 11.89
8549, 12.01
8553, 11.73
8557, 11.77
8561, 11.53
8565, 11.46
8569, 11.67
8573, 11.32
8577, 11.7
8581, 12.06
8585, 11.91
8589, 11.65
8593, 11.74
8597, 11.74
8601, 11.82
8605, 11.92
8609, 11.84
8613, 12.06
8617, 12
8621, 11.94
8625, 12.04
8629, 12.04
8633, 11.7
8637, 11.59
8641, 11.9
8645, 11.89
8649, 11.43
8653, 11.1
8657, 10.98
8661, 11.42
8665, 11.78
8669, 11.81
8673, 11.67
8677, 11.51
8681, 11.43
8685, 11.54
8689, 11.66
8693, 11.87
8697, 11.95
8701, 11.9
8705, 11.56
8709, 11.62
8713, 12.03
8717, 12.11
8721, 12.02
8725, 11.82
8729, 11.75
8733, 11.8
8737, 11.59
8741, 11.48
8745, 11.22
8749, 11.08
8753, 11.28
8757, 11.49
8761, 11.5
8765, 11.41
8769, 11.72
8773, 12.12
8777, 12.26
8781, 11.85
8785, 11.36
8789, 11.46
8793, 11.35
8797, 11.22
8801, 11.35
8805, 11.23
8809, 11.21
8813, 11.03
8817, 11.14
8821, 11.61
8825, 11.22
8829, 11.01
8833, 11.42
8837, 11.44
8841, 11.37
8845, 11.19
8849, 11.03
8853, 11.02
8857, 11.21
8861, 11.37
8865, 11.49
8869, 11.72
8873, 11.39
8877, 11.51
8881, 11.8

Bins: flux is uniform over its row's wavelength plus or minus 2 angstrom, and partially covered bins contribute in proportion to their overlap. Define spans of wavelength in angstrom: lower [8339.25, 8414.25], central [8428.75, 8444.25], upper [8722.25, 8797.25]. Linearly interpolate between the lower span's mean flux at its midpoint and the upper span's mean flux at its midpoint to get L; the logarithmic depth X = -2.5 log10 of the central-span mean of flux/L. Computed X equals -0.03 mag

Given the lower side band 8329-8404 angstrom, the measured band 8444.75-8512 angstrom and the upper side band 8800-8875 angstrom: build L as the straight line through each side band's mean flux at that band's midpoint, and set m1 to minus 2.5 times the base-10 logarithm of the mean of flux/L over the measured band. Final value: -0.04 mag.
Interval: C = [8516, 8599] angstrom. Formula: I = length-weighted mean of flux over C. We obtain 11.7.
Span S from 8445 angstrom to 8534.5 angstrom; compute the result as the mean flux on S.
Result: 11.6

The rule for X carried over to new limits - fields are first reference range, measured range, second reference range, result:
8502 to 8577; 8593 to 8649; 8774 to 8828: -0.03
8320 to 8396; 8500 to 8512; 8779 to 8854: -0.04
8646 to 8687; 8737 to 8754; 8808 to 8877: 0.01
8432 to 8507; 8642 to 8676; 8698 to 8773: 0.01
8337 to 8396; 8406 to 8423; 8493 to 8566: -0.09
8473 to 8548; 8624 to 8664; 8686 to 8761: 0.00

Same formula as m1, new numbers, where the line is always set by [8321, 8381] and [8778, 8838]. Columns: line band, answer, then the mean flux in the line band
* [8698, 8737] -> -0.053 mag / 11.8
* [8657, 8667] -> -0.023 mag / 11.5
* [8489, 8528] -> -0.042 mag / 11.6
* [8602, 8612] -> -0.066 mag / 11.9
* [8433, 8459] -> -0.031 mag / 11.4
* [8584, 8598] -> -0.054 mag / 11.8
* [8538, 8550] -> -0.059 mag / 11.8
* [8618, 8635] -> -0.068 mag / 11.9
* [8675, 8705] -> -0.041 mag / 11.7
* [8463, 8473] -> -0.058 mag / 11.7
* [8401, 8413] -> -0.039 mag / 11.5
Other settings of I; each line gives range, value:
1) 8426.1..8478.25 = 11.5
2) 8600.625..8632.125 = 12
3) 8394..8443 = 11.6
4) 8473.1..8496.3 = 11.5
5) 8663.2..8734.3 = 11.8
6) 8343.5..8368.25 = 10.7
